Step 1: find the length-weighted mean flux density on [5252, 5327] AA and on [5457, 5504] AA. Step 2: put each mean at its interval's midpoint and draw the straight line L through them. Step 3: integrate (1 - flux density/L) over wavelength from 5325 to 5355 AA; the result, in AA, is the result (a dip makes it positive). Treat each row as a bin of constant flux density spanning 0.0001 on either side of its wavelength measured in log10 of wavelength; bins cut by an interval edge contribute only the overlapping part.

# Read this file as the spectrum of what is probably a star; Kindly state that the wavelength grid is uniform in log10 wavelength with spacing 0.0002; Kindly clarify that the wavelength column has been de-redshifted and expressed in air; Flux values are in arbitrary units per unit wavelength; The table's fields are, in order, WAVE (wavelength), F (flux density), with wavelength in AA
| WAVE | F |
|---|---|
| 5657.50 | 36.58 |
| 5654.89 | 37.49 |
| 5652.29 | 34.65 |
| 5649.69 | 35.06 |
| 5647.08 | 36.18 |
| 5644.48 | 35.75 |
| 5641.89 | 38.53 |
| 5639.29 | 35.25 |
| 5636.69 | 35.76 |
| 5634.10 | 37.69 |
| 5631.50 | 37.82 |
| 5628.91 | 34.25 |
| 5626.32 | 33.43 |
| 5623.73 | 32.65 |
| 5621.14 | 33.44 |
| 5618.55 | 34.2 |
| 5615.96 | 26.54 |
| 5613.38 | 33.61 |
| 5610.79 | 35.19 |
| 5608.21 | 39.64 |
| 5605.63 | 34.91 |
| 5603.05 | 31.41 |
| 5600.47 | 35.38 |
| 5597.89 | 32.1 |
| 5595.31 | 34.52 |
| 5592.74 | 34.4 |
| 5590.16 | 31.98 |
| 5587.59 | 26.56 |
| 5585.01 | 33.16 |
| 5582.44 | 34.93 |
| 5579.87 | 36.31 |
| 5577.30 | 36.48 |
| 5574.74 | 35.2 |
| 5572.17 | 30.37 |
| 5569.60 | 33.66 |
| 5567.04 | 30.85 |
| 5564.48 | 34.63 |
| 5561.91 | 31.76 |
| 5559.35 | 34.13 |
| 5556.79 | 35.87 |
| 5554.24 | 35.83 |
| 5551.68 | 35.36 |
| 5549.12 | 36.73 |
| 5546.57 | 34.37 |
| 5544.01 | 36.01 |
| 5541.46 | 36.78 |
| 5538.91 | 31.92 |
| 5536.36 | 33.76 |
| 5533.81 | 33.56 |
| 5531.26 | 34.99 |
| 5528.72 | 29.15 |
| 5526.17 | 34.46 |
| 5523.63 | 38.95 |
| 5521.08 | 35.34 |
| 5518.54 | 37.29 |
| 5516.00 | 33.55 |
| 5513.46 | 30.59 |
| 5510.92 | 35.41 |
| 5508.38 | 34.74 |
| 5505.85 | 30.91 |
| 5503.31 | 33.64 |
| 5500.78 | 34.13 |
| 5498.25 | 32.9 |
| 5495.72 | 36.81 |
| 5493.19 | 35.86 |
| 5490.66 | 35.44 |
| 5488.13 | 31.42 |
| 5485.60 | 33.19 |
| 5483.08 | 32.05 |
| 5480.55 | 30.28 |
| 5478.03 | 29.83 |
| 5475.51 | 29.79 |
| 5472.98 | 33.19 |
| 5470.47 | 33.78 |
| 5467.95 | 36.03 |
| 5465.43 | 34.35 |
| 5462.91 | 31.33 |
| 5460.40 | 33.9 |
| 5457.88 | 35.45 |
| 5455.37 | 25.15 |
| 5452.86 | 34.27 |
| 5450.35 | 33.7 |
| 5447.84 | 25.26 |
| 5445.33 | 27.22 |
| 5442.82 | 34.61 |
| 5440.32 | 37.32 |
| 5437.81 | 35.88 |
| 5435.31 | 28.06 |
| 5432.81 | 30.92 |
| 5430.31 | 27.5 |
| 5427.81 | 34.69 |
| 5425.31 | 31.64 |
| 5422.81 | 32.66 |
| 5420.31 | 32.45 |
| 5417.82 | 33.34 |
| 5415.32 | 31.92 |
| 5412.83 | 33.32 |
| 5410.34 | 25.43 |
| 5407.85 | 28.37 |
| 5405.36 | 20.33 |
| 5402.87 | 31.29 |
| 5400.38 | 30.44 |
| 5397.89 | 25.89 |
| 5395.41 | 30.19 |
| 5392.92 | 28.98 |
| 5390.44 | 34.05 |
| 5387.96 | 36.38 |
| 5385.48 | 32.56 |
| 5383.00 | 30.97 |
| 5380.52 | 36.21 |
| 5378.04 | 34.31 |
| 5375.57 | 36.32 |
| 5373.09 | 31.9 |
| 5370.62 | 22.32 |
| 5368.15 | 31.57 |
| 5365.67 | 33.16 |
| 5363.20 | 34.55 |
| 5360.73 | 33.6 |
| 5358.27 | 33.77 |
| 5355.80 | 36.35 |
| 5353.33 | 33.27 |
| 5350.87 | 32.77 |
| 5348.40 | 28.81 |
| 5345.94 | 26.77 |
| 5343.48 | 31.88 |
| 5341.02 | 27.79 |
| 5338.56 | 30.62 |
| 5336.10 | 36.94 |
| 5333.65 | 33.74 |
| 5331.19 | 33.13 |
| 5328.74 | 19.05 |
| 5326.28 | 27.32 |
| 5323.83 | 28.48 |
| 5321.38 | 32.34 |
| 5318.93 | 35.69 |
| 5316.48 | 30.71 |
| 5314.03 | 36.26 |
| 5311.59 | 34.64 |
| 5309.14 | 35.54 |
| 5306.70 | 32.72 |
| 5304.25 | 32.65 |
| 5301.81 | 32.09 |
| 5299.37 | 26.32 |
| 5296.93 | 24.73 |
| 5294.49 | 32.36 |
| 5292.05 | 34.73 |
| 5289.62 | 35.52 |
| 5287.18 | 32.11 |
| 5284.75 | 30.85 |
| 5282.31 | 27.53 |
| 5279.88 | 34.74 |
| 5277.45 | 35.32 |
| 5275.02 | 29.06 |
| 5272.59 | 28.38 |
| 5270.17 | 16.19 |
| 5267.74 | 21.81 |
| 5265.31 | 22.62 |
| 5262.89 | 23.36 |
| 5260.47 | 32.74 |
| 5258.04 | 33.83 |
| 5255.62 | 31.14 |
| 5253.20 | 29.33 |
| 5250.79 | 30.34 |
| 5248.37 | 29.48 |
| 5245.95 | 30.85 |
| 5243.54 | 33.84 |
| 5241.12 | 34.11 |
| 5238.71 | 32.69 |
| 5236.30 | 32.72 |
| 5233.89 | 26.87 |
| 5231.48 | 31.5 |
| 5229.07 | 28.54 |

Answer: 0.9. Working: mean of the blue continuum 30.4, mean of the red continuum 33.3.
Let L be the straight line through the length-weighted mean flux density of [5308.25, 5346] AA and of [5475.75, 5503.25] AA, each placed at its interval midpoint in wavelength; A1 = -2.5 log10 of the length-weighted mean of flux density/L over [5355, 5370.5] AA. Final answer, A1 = -0.04 mag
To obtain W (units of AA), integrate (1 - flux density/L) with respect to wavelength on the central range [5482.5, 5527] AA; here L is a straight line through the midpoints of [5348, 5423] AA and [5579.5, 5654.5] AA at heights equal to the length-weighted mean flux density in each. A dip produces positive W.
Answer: -1.8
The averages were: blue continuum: 31.5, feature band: 34.3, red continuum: 34.3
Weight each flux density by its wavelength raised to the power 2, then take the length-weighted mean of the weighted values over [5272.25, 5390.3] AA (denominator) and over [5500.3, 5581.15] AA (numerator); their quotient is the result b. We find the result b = 1.16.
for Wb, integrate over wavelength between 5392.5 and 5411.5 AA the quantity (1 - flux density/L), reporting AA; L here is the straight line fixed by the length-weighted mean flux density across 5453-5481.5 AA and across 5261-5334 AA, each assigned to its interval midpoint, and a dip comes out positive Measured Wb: 2.3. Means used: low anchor 30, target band 27.6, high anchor 32.2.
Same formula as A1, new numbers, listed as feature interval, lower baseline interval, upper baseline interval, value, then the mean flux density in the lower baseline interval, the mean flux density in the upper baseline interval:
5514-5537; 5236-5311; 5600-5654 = -0.03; 30.3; 34.8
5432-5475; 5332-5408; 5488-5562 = 0.03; 31.5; 34.5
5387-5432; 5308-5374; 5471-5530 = 0.07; 31.6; 33.4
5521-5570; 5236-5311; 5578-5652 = -0.03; 30.3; 34.3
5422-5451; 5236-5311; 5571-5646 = 0.02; 30.3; 34.2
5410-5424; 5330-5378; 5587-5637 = 0.02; 32.1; 33.8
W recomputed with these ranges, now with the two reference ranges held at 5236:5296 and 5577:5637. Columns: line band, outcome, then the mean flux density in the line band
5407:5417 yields 0.57 AA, 30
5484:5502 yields -0.84 AA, 34.2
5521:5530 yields -0.36 AA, 34.4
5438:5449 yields 0.18 AA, 31.6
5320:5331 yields 1.18 AA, 27.5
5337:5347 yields 0.47 AA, 29.6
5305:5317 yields -1.35 AA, 34.1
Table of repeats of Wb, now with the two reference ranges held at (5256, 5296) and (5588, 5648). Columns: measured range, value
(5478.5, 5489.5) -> 0.3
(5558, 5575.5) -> 0.4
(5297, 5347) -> -1.6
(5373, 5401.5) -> -1.2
